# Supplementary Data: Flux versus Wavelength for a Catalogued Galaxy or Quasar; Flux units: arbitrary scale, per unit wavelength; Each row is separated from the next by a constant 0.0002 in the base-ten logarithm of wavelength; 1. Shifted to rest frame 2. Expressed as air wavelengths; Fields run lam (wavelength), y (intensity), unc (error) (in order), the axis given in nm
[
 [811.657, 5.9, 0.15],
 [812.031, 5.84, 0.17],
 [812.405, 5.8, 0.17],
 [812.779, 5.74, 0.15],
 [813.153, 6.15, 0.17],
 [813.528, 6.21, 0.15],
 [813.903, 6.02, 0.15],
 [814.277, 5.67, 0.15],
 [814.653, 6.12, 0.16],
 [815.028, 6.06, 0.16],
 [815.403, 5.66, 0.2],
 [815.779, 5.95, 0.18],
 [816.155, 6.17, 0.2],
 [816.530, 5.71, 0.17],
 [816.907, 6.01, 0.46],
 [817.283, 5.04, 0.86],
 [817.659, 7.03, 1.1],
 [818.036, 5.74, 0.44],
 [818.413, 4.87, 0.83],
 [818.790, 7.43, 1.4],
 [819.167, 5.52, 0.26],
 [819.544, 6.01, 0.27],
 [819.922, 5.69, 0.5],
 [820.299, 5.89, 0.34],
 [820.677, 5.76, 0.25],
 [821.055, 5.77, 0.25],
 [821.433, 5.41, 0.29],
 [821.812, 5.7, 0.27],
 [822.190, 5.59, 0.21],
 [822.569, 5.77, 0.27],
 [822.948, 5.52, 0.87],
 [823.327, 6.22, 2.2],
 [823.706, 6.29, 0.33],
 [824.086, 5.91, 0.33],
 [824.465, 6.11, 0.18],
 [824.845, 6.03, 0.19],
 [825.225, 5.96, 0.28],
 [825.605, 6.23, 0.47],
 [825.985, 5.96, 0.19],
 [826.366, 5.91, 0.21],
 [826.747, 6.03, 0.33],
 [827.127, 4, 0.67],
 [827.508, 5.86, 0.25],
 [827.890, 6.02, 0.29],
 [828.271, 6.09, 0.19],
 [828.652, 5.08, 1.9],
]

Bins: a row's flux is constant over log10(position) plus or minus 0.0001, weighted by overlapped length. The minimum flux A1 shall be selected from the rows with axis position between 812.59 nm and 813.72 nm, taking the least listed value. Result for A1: 5.74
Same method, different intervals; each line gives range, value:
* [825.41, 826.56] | 5.91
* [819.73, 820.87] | 5.69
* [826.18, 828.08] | 4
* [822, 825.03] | 5.52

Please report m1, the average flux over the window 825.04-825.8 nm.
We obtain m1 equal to 6.1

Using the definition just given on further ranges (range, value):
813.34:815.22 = 6.01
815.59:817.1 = 5.96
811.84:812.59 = 5.82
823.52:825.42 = 6.06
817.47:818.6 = 5.88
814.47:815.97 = 5.95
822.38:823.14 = 5.65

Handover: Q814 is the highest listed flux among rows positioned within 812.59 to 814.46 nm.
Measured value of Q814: 6.21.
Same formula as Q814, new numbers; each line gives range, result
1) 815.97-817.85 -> 7.03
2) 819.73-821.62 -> 5.89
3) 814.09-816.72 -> 6.17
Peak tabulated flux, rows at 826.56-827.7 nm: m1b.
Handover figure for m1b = 6.03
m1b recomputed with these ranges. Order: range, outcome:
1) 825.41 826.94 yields 6.23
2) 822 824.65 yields 6.29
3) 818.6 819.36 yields 7.43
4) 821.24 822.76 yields 5.77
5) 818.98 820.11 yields 6.01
